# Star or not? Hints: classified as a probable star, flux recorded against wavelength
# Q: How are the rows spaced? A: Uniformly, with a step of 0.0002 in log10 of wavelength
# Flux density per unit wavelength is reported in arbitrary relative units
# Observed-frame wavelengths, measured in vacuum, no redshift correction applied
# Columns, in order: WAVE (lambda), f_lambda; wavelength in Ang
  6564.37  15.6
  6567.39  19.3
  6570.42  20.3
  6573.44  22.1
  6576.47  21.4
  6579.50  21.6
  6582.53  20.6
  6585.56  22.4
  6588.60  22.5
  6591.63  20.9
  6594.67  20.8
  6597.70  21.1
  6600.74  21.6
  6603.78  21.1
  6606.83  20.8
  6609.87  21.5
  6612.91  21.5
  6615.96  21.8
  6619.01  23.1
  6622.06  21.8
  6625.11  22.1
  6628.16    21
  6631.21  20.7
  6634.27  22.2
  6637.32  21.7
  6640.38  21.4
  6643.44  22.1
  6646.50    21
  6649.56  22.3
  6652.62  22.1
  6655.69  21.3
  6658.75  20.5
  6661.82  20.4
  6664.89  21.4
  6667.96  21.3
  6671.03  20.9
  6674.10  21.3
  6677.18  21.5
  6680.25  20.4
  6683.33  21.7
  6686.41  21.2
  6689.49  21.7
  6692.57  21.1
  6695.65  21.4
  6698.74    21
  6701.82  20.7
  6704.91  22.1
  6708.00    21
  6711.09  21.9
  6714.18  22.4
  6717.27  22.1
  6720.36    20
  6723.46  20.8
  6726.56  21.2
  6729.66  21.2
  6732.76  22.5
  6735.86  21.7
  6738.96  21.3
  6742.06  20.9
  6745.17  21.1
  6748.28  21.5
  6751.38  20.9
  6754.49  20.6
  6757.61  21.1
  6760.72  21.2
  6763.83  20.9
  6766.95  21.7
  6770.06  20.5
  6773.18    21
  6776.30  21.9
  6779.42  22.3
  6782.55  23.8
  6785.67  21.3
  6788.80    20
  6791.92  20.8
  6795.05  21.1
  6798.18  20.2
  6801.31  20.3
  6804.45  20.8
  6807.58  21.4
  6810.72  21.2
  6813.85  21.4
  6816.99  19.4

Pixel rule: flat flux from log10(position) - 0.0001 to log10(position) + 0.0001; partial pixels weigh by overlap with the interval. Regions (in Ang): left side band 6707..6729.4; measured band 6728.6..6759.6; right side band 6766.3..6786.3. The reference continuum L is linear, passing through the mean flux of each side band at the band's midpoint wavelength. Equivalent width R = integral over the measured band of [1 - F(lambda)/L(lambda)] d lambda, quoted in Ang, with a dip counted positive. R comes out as 0.39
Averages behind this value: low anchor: 21.3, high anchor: 21.8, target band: 21.3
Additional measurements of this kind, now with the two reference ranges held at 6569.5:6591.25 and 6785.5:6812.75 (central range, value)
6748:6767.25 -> -0.1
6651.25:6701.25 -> 0.1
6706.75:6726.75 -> -0.3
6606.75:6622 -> -0.3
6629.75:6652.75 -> -0.3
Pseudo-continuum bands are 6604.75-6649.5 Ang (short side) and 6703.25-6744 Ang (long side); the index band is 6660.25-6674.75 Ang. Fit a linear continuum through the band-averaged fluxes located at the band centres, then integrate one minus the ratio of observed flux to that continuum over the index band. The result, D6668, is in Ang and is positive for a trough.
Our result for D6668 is 0.3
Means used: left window 21.6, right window 21.5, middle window 21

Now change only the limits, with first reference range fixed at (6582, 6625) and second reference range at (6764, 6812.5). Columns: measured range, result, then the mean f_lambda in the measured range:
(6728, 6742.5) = -0.2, 21.6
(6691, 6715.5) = -0.1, 21.4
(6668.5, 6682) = 0.2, 21.1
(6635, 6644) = -0.1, 21.7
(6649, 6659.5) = 0.0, 21.6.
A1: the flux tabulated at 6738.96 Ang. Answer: 21.3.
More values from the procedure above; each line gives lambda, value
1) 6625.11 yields 22.1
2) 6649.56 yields 22.3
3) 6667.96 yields 21.3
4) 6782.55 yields 23.8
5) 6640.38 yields 21.4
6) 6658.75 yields 20.5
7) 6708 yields 21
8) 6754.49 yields 20.6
